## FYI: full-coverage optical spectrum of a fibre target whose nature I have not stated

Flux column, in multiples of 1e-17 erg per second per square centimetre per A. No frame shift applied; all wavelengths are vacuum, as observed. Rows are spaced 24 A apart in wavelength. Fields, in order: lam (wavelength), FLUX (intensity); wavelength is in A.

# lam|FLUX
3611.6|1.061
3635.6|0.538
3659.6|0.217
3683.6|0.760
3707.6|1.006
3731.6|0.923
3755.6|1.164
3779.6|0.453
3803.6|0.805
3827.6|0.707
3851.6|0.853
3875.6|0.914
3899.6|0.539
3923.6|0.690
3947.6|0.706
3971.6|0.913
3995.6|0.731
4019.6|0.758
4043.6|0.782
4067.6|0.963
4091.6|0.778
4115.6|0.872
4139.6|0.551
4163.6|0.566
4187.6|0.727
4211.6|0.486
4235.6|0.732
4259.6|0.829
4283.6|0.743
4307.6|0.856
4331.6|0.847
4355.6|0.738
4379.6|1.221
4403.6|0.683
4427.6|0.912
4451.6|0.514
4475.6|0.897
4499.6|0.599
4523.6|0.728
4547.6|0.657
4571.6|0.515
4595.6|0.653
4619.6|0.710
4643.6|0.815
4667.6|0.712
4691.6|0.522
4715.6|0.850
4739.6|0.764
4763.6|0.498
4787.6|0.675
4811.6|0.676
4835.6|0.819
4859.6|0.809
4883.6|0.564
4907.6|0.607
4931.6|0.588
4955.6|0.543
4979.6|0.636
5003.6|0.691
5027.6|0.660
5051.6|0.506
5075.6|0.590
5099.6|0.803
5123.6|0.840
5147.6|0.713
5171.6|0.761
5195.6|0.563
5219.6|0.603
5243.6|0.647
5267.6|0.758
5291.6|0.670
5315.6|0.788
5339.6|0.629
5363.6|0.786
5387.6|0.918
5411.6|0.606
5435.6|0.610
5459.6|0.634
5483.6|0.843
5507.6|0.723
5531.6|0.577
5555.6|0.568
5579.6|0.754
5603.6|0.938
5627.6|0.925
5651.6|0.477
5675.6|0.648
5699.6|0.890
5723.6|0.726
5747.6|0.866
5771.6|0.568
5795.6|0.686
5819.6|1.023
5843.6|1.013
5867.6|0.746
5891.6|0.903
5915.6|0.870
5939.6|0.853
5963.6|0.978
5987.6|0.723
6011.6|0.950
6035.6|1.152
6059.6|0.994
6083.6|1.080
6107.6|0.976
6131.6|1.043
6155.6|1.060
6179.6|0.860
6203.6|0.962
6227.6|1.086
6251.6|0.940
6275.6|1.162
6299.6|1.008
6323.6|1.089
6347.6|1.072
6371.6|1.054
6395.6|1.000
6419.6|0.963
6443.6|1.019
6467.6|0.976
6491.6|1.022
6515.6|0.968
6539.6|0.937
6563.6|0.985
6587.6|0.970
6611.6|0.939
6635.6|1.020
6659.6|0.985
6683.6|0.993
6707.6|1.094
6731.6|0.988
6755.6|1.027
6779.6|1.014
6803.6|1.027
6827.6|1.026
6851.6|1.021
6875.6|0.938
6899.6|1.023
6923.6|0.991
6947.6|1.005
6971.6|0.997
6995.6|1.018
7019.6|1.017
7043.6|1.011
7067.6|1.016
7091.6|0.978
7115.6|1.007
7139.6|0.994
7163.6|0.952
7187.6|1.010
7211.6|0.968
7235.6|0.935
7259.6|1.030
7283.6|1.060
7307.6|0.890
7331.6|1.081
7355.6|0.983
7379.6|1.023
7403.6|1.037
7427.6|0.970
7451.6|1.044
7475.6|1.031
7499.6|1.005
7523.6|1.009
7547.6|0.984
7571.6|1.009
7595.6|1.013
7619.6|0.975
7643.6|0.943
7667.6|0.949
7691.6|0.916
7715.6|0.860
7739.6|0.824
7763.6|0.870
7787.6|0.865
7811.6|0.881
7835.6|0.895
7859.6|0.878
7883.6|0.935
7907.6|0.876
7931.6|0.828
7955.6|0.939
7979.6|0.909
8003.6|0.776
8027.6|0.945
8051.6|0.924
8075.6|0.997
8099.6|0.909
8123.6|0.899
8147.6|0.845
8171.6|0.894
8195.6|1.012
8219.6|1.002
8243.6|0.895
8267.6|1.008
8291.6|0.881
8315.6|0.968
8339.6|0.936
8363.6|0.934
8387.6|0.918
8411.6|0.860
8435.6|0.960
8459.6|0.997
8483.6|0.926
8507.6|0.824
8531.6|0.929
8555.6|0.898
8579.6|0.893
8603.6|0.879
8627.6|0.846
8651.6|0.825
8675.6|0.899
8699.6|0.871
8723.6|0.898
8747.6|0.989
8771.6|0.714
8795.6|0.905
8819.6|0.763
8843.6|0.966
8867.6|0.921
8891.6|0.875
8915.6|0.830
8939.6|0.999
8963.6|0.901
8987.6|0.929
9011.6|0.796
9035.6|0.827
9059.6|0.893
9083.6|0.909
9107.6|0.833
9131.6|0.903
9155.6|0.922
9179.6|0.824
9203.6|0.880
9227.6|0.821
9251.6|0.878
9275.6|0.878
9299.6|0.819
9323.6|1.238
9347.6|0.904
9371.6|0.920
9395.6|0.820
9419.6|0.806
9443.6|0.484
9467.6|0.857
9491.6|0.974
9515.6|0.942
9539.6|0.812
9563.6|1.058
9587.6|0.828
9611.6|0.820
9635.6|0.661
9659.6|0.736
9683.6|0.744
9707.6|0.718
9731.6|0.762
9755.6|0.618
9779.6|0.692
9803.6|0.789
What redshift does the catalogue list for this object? 0.507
